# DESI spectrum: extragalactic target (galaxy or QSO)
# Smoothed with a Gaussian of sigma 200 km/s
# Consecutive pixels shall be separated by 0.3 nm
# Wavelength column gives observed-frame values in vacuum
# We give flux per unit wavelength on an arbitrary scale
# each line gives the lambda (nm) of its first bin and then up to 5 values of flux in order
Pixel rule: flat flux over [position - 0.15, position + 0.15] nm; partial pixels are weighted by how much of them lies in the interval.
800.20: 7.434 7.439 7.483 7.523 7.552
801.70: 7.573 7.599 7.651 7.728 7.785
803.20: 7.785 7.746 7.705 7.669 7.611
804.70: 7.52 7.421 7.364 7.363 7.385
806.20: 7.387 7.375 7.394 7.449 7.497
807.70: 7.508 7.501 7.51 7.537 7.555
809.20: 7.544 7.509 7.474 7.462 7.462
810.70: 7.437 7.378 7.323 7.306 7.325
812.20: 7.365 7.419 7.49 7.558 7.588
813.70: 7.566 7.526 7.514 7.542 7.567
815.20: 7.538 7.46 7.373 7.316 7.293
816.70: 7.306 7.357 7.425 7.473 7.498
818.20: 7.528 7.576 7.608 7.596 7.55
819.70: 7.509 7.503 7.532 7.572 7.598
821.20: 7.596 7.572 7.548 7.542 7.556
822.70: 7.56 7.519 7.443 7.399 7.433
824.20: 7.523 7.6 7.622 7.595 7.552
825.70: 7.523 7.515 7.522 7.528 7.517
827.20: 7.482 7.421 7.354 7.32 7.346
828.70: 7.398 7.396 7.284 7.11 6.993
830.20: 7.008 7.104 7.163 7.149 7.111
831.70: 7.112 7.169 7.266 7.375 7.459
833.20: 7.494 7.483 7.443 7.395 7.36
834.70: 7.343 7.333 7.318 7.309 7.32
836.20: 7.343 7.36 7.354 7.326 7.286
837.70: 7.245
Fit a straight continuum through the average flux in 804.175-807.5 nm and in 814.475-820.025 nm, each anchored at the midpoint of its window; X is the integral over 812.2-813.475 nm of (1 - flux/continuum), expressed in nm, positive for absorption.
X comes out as -0.01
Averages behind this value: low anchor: 7.44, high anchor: 7.47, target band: 7.49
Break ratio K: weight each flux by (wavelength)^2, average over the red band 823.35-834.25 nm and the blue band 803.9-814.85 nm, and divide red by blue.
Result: 1.0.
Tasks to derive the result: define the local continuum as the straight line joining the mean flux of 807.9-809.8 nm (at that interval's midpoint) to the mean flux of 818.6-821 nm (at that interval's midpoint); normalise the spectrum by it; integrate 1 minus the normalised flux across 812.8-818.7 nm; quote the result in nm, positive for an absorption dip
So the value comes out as 0.05 nm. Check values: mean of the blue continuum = 7.52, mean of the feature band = 7.48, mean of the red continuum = 7.56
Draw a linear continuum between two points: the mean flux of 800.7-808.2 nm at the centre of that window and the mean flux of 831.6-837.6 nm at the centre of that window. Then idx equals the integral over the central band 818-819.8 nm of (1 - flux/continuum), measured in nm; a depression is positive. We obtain -0.03 nm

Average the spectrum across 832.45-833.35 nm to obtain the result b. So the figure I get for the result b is 7.44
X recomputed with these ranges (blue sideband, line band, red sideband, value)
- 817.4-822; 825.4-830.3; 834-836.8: 0.05 nm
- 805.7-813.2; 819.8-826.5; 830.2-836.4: -0.16 nm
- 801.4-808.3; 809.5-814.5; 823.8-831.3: 0.03 nm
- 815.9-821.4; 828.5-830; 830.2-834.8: 0.02 nm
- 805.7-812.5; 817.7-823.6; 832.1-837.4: -0.11 nm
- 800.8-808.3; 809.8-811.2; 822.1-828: 0.02 nm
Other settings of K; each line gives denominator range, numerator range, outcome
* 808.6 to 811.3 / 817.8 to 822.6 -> 1.04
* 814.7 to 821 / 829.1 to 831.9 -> 0.98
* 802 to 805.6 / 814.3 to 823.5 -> 1.02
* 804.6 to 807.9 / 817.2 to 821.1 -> 1.05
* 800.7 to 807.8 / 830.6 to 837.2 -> 1.04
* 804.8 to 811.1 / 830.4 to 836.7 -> 1.04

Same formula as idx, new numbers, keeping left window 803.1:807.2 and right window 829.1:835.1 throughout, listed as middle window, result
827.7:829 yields -0.01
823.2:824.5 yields -0.02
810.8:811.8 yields 0.02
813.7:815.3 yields -0.03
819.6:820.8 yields -0.03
